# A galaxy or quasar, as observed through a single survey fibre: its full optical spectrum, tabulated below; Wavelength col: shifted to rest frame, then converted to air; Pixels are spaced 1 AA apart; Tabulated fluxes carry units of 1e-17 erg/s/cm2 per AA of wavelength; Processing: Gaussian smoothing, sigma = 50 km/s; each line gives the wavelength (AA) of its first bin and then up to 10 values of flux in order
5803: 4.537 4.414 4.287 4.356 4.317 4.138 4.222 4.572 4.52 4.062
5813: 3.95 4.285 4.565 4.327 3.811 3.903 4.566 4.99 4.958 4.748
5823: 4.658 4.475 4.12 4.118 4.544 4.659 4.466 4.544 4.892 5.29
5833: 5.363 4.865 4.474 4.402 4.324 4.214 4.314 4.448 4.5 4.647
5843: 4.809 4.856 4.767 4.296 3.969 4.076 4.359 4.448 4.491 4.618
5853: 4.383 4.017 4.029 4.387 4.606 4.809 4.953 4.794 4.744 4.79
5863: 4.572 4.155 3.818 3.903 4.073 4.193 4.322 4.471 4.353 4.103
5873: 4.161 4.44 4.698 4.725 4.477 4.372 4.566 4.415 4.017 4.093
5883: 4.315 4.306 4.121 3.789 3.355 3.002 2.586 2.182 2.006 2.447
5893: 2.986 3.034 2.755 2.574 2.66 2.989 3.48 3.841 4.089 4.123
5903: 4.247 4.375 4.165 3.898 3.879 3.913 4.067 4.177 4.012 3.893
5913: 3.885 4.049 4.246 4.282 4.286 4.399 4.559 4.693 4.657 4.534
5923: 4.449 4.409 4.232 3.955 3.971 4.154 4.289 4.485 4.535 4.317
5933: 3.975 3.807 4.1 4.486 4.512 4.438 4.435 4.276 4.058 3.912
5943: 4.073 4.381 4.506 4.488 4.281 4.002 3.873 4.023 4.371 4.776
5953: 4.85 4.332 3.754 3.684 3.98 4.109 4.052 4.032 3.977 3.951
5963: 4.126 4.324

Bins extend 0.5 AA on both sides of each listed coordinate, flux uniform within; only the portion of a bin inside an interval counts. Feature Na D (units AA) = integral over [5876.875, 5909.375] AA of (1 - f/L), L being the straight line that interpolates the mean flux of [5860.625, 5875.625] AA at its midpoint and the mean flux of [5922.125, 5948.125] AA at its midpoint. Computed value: 5.29 AA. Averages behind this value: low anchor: 4.32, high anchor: 4.26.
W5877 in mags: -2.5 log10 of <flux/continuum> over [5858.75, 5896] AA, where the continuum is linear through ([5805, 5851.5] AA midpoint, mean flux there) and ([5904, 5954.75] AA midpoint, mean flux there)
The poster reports 0.12 mag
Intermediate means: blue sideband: 4.47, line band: 3.92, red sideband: 4.25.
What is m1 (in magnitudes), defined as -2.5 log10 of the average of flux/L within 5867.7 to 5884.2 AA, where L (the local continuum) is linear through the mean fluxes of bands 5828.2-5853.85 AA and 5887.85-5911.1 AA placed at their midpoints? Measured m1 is -0.13 mag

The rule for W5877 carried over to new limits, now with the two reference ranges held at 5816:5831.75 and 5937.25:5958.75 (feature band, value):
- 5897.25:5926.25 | 0.05 mag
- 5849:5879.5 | 0.00 mag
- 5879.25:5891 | 0.21 mag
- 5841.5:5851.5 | 0.00 mag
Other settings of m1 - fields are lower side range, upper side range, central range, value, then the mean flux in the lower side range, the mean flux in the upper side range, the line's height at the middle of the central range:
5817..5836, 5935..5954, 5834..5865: 0.021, 4.62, 4.31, 4.56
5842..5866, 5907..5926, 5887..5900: 0.475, 4.46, 4.25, 4.32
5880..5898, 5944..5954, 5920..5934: -0.097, 3.22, 4.35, 3.94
